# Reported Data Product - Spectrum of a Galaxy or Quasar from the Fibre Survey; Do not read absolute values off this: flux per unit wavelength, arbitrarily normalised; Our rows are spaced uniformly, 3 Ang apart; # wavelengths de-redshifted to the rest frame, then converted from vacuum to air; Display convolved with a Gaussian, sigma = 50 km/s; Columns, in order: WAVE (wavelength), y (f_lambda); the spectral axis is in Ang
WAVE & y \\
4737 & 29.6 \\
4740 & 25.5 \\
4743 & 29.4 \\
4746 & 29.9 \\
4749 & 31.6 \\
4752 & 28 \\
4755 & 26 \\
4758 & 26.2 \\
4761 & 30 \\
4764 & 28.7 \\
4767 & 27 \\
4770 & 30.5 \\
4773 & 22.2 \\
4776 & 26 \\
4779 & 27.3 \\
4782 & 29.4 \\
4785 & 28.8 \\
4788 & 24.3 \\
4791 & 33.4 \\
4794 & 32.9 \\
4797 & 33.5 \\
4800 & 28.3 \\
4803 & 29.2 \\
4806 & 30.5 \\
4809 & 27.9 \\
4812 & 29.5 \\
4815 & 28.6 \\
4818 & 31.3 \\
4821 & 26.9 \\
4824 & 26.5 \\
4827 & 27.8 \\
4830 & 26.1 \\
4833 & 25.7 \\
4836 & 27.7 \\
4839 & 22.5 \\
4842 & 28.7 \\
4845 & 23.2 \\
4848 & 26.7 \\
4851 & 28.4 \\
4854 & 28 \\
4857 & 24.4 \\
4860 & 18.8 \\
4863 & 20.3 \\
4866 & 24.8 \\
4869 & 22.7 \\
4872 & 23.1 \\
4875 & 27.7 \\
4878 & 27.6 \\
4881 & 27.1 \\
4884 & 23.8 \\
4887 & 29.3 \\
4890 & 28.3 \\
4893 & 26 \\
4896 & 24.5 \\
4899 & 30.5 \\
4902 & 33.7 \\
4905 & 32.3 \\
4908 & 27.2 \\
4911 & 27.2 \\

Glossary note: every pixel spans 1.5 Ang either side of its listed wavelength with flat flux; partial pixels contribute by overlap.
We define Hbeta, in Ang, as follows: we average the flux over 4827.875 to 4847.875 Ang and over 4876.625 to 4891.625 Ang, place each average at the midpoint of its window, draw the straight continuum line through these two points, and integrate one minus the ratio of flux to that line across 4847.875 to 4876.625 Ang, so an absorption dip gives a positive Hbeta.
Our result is 2.3 Ang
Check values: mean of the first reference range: 25.8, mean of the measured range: 24.4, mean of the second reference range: 27.2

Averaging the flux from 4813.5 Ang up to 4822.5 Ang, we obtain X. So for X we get 28.9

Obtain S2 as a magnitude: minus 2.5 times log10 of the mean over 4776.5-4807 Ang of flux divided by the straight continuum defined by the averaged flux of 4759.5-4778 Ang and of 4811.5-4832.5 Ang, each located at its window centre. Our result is -0.076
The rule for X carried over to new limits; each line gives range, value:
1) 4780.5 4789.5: 27.5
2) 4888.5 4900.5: 27.3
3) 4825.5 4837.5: 26.8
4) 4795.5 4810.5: 29.9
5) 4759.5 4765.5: 29.3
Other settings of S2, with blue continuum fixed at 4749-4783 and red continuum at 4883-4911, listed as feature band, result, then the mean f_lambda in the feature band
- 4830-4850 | 0.089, 25.8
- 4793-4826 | -0.062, 29.5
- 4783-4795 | -0.076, 29.7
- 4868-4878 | 0.131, 25.1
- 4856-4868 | 0.269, 22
